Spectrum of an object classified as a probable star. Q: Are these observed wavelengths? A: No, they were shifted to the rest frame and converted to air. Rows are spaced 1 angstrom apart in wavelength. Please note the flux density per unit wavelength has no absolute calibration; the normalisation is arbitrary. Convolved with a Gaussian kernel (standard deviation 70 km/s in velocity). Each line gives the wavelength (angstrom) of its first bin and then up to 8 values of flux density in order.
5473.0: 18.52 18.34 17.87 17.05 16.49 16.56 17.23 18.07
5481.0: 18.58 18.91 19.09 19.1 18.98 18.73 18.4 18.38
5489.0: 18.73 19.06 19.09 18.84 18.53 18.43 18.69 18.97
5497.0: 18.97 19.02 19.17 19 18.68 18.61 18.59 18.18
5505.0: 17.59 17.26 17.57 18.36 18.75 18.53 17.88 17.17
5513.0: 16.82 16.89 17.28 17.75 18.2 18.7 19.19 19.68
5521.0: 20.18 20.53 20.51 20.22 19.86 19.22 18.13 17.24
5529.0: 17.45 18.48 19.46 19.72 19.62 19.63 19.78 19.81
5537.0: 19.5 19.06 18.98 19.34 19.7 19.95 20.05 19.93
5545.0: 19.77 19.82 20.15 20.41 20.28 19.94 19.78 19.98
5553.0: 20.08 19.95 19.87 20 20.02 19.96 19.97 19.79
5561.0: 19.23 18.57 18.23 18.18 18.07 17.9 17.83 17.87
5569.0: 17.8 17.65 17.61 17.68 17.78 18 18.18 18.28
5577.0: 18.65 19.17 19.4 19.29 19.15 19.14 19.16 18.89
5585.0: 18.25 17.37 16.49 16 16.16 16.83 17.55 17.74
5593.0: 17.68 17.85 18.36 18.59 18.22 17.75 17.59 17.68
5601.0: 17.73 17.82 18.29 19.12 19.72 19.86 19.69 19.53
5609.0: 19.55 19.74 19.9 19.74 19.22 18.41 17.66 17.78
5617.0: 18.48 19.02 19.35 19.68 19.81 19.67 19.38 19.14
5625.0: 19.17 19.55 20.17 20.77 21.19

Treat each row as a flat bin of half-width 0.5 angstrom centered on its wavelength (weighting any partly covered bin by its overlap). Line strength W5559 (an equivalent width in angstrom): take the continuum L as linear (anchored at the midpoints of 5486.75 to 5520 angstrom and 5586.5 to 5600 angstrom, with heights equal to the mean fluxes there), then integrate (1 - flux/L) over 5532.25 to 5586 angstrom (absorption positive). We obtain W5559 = -4.0 angstrom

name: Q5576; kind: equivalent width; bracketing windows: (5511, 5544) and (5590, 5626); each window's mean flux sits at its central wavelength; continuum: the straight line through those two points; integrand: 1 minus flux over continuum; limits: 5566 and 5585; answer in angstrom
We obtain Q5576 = 0.45 angstrom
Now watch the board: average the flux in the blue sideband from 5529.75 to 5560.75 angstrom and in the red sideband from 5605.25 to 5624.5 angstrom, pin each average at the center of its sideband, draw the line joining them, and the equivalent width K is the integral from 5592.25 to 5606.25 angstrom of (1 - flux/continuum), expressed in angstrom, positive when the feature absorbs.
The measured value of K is 0.8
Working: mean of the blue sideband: 19.8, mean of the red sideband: 19.2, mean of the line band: 18.3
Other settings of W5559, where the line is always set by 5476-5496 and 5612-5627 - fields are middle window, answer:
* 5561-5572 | 0.5 angstrom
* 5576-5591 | 0.6 angstrom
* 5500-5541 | -0.3 angstrom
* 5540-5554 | -0.9 angstrom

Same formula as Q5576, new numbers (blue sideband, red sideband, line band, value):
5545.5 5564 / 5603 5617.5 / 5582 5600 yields 1.52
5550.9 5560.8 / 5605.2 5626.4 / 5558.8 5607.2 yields 3.46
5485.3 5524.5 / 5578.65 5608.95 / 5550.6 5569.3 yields -0.75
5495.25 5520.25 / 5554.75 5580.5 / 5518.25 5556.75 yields -2.41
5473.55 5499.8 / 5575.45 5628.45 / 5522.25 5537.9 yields -0.62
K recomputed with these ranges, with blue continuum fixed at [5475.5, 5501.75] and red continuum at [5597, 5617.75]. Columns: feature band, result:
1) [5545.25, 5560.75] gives -1.1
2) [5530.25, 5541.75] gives -0.6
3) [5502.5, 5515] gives 0.5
